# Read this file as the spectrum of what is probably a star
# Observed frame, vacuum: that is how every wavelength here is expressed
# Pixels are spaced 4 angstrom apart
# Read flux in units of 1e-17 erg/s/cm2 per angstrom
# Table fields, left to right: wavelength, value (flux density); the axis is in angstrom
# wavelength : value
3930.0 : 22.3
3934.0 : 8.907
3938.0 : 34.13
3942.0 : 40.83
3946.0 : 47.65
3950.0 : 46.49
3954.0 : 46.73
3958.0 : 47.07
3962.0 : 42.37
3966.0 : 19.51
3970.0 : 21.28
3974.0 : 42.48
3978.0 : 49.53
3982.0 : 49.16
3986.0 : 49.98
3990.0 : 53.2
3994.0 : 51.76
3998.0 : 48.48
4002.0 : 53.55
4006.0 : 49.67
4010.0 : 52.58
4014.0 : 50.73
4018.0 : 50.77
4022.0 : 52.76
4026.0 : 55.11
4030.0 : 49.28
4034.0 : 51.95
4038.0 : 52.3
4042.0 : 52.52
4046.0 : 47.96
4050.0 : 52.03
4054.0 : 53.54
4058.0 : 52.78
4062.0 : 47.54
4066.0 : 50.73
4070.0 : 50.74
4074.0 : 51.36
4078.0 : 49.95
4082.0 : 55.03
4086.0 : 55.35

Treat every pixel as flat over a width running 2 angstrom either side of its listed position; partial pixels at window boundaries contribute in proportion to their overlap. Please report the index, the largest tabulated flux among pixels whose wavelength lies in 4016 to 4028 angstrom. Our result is 55.11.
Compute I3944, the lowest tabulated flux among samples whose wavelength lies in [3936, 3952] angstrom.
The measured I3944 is 34.13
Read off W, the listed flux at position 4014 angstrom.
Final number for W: 50.73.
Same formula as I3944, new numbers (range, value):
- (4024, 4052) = 47.96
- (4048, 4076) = 47.54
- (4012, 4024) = 50.73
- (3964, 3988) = 19.51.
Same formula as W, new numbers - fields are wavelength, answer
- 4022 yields 52.76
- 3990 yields 53.2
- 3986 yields 49.98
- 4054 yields 53.54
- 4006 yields 49.67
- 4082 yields 55.03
